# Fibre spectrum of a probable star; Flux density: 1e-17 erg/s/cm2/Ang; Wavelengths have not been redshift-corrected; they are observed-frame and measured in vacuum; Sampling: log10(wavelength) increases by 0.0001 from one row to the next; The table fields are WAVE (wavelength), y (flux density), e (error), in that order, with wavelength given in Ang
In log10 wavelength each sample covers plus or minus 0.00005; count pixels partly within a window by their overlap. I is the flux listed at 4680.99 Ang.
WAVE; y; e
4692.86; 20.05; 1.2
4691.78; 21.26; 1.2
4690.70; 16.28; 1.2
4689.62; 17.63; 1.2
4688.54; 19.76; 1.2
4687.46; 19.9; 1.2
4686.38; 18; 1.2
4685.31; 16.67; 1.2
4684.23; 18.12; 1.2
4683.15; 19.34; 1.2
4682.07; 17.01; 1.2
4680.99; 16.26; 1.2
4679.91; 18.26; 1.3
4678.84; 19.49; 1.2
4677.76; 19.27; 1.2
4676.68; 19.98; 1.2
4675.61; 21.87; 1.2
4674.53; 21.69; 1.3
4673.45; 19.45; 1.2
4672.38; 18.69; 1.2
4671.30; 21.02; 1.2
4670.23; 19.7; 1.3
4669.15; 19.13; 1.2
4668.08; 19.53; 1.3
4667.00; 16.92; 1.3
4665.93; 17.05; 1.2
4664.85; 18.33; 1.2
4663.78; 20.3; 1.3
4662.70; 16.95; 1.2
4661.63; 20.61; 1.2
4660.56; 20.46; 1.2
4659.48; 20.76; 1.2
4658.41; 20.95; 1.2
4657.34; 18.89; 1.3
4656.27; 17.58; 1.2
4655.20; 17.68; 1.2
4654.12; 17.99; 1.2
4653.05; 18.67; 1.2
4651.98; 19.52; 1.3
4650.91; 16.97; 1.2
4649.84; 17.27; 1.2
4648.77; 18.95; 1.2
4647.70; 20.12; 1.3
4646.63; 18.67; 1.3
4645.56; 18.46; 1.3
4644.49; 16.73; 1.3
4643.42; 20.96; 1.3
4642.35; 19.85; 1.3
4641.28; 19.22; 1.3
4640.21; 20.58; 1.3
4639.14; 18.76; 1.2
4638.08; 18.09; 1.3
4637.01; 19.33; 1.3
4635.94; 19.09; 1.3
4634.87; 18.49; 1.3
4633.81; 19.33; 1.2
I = 16.26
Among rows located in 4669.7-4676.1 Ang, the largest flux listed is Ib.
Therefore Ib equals 21.87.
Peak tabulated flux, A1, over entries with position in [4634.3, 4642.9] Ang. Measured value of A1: 20.58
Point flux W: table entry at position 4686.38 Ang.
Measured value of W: 18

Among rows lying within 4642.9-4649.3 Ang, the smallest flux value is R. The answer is 16.73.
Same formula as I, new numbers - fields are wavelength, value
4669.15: 19.13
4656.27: 17.58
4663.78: 20.3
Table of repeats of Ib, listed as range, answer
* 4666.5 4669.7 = 19.53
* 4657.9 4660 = 20.95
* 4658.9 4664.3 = 20.76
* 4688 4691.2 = 19.76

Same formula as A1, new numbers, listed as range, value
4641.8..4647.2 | 20.96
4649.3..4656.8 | 19.52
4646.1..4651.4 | 20.12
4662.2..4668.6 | 20.3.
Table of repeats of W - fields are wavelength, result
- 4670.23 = 19.7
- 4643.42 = 20.96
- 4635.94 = 19.09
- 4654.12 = 17.99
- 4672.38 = 18.69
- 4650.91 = 16.97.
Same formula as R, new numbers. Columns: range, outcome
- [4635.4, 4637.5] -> 19.09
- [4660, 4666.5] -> 16.95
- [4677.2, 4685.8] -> 16.26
